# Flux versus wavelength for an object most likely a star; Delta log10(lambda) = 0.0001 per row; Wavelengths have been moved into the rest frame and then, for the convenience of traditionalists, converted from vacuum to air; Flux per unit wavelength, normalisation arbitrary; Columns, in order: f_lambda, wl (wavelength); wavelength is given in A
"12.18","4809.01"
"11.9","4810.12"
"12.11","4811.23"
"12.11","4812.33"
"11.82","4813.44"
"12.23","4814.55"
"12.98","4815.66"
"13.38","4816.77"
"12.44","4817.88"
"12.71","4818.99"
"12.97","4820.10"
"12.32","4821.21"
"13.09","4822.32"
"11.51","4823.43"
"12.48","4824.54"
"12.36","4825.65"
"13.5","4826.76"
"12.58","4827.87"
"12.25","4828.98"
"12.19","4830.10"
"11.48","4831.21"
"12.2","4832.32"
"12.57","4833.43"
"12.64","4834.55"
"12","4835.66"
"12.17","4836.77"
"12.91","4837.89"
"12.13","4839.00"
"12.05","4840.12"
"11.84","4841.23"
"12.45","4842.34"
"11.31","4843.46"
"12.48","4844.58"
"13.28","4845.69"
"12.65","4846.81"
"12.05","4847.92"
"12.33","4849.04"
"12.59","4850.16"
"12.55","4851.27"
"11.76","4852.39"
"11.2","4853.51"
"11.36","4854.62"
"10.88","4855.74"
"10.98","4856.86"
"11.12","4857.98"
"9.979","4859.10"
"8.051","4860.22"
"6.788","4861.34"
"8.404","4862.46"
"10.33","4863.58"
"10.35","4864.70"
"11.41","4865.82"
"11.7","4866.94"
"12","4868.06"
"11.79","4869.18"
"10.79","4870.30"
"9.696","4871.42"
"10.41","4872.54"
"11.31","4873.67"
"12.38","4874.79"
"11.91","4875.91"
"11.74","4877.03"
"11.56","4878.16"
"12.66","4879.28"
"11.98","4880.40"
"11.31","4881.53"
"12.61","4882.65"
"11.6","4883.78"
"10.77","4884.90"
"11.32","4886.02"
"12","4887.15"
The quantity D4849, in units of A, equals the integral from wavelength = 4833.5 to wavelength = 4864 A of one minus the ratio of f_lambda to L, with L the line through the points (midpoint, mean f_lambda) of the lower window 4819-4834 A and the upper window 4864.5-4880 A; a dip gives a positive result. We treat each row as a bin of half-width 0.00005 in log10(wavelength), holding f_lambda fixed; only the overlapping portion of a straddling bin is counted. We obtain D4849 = 1.35 A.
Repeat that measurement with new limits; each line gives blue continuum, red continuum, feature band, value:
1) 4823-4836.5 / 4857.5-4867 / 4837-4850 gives -1.3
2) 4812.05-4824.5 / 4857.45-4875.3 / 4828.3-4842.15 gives -0.5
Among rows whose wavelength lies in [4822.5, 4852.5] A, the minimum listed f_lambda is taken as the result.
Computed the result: 11.31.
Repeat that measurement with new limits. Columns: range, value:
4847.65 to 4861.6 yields 6.788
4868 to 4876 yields 9.696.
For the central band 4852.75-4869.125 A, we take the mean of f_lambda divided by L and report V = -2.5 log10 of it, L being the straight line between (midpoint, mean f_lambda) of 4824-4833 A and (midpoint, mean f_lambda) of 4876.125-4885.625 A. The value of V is 0.16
